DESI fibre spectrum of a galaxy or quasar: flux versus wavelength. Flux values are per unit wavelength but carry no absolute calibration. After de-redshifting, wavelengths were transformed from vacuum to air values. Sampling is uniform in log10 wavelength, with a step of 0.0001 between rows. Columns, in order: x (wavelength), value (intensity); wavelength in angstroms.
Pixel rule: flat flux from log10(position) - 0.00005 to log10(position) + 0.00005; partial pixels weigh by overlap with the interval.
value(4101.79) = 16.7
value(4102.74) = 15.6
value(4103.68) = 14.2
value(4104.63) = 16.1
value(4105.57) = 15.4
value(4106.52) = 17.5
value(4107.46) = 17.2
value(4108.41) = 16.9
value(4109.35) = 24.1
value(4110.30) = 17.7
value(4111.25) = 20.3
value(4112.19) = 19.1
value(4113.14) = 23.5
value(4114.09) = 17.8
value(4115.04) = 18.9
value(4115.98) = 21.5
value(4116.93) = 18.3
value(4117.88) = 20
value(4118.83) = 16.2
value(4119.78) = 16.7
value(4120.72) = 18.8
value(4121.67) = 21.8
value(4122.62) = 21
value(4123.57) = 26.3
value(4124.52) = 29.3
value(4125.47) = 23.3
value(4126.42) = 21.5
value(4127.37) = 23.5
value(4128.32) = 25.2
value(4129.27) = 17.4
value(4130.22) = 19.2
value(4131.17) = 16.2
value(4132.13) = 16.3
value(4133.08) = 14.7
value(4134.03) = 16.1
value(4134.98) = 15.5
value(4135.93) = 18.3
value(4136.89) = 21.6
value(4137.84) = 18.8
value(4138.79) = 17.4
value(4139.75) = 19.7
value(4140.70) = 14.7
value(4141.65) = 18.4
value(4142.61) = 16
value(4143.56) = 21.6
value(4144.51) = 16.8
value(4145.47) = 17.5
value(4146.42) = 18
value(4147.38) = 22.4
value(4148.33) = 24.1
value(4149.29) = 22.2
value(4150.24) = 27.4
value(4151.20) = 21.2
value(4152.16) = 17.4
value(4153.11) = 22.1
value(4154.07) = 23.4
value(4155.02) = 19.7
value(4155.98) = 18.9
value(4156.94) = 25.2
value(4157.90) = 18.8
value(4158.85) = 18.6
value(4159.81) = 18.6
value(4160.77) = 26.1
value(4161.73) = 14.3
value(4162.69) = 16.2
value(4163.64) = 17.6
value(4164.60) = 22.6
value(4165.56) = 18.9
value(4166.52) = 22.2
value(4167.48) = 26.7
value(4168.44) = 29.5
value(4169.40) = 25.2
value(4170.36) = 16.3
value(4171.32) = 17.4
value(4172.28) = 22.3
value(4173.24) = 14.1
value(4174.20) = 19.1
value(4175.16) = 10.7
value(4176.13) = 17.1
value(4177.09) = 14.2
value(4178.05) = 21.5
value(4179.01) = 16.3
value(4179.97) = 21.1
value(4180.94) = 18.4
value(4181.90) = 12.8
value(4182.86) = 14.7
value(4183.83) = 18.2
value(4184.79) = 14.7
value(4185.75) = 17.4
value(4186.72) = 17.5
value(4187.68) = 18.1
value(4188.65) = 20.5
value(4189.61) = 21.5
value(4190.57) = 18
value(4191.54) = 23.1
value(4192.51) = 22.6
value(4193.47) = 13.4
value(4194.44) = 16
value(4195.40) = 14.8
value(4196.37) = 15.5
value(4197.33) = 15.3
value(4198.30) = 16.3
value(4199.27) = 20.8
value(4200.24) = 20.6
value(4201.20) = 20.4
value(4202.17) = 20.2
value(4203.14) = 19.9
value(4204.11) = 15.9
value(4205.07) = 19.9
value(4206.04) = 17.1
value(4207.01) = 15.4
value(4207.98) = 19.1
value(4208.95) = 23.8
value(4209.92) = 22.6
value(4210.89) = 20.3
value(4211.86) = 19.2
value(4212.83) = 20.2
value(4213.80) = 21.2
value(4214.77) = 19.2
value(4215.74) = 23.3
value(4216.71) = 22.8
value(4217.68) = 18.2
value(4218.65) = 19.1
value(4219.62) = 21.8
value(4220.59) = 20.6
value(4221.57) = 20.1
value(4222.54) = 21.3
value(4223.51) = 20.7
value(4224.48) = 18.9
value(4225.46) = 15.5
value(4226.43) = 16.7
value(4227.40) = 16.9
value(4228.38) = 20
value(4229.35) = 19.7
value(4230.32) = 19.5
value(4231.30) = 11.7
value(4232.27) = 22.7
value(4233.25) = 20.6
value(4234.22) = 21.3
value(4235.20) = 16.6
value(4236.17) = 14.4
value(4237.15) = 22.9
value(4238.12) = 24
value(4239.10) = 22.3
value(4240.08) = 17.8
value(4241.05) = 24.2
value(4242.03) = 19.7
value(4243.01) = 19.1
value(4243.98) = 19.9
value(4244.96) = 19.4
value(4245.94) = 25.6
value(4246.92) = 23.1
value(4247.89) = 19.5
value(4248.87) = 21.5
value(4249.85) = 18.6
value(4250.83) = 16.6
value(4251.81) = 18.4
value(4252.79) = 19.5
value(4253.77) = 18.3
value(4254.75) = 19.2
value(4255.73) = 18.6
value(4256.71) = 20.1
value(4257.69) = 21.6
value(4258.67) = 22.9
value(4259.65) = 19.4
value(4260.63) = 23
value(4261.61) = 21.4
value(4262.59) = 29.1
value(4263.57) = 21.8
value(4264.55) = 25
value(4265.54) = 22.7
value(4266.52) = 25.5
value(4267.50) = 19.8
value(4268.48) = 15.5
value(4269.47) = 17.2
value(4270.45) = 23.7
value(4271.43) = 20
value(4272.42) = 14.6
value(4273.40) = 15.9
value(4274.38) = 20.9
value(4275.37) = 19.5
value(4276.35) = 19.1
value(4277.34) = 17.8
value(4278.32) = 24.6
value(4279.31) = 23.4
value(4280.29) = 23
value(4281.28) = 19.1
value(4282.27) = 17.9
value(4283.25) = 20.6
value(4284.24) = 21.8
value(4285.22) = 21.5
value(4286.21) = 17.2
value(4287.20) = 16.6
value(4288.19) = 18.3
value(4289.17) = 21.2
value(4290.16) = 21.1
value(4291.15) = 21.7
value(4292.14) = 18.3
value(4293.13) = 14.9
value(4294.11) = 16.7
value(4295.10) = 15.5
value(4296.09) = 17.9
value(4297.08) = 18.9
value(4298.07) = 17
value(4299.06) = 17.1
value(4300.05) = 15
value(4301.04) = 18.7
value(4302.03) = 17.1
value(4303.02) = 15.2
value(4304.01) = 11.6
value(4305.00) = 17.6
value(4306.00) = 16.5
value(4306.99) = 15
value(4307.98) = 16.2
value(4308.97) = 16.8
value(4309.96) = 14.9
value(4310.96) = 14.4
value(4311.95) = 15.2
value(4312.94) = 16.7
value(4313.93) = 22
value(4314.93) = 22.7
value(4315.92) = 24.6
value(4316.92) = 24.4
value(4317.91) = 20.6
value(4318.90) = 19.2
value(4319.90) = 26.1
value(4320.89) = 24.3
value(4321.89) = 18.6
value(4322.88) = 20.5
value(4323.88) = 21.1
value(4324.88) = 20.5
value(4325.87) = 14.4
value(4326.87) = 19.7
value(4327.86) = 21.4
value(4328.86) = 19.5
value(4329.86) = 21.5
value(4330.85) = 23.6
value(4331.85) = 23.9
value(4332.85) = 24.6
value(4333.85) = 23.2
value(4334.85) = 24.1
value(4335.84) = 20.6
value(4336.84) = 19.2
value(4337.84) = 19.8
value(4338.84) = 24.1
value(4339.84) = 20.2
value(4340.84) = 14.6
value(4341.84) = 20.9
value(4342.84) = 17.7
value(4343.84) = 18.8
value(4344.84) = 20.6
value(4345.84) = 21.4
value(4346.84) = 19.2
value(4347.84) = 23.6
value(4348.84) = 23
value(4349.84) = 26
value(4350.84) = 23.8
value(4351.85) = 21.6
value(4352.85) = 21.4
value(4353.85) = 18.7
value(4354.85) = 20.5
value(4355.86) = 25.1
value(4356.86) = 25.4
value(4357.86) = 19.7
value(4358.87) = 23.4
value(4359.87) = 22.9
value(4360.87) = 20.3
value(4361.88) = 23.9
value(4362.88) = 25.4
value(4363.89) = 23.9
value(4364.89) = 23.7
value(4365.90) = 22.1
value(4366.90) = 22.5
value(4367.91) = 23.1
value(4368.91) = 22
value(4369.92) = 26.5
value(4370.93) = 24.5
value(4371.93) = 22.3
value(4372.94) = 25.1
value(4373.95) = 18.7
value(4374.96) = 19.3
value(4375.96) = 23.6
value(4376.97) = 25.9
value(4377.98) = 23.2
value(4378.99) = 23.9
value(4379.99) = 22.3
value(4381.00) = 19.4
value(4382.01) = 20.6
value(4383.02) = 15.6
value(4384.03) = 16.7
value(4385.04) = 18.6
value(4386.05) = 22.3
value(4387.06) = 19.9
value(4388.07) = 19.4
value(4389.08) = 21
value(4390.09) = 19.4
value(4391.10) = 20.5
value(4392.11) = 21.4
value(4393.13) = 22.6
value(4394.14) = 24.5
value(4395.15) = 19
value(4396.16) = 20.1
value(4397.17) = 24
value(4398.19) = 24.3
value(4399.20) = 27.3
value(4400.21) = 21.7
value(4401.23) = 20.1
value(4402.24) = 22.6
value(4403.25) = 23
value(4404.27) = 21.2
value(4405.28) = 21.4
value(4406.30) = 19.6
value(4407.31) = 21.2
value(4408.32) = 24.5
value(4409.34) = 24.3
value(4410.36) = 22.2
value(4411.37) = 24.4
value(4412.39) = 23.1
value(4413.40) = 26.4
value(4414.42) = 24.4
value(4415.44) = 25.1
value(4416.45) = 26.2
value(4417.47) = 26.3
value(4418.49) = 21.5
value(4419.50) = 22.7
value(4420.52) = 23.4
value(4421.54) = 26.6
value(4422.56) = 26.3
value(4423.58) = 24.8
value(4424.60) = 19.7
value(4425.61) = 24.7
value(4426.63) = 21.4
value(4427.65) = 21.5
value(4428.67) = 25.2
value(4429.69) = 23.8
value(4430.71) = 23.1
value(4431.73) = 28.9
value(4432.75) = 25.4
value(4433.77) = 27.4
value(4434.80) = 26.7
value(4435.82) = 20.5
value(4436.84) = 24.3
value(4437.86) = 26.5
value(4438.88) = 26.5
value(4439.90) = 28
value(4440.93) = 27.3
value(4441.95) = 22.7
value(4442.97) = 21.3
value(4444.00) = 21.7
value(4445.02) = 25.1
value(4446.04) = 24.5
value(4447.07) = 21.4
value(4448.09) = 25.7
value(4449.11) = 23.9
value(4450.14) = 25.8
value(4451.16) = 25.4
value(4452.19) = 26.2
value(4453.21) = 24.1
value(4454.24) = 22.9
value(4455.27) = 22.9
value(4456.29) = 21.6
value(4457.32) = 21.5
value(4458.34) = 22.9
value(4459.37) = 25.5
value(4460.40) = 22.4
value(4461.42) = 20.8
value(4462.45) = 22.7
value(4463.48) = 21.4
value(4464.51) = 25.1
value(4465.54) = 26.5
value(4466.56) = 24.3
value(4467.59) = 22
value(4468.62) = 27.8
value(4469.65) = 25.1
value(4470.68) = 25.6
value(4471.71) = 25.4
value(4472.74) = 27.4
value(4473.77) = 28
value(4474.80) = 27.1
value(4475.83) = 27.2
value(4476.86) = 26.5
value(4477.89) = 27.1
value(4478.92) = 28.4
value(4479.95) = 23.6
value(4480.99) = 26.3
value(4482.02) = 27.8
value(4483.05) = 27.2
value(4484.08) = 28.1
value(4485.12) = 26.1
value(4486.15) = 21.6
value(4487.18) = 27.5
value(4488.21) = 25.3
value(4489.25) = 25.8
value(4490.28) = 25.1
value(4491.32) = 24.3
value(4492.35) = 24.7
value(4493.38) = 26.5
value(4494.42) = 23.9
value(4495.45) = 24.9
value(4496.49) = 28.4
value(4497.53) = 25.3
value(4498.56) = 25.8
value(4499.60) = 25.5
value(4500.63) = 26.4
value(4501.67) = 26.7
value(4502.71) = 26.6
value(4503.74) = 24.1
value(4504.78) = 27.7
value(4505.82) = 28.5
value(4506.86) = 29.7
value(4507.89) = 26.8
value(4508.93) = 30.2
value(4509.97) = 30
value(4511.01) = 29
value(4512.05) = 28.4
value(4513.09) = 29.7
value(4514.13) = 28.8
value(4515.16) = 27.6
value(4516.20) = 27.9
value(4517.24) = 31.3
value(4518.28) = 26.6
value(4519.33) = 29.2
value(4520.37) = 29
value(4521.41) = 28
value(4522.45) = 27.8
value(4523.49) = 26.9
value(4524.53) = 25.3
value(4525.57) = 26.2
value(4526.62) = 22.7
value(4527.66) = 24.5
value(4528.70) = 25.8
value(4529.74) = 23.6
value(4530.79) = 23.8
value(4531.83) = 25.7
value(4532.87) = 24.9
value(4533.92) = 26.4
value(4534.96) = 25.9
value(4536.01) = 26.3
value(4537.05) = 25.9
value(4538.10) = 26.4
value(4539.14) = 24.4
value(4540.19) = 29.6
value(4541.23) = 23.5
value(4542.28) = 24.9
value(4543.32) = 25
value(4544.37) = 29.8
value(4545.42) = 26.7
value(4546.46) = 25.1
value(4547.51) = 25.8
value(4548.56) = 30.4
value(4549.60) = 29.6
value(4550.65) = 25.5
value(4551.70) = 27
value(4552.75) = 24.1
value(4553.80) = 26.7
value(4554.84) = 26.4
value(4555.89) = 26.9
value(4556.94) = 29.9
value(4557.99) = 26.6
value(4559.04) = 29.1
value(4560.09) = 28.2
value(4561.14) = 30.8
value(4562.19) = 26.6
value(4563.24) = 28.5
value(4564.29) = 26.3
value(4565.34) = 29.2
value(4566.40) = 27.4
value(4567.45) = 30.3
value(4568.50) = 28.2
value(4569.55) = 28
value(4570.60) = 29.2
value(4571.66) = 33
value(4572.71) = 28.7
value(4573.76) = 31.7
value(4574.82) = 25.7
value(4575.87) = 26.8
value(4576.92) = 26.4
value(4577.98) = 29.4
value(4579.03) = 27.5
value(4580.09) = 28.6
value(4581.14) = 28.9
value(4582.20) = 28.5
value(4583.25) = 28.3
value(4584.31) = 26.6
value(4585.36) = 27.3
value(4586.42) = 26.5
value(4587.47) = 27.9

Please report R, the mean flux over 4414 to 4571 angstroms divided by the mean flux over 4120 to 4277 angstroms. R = 1.3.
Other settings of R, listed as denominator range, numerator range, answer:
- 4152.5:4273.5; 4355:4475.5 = 1.19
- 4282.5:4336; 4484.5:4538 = 1.38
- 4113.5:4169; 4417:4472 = 1.20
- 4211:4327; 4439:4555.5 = 1.32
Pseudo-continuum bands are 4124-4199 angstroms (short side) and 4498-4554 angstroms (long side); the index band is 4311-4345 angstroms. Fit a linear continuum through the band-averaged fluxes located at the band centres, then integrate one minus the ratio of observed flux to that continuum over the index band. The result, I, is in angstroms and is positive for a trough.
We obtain 2.9 angstroms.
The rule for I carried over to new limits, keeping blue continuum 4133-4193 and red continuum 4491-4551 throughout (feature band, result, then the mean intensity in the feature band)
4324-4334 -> 0.7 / 21.2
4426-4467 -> 1.7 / 24.1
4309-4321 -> 1.2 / 20.2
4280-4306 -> 4.6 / 18.1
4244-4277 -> 1.2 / 20.5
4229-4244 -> 0.7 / 19.8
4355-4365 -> 0.1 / 23.3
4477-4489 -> -0.2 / 26.3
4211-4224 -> -0.1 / 20.6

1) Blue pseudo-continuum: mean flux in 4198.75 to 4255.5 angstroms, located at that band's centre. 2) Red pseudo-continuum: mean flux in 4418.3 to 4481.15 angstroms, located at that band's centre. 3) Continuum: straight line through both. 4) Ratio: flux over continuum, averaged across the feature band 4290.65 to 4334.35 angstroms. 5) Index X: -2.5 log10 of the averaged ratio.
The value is 0.14 mag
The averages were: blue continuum 19.8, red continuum 24.6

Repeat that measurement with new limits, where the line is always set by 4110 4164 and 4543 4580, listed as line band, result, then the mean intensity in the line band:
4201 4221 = 0.06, 20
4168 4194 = 0.13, 18.3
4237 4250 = 0.03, 21.3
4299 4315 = 0.37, 16.5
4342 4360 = 0.10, 21.8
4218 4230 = 0.12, 19.3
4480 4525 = -0.01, 27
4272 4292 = 0.14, 19.8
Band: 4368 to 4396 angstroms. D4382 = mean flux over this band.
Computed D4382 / 21.4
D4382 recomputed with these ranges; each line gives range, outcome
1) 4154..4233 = 19.1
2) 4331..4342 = 21.5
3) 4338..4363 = 21.6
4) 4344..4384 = 22.3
